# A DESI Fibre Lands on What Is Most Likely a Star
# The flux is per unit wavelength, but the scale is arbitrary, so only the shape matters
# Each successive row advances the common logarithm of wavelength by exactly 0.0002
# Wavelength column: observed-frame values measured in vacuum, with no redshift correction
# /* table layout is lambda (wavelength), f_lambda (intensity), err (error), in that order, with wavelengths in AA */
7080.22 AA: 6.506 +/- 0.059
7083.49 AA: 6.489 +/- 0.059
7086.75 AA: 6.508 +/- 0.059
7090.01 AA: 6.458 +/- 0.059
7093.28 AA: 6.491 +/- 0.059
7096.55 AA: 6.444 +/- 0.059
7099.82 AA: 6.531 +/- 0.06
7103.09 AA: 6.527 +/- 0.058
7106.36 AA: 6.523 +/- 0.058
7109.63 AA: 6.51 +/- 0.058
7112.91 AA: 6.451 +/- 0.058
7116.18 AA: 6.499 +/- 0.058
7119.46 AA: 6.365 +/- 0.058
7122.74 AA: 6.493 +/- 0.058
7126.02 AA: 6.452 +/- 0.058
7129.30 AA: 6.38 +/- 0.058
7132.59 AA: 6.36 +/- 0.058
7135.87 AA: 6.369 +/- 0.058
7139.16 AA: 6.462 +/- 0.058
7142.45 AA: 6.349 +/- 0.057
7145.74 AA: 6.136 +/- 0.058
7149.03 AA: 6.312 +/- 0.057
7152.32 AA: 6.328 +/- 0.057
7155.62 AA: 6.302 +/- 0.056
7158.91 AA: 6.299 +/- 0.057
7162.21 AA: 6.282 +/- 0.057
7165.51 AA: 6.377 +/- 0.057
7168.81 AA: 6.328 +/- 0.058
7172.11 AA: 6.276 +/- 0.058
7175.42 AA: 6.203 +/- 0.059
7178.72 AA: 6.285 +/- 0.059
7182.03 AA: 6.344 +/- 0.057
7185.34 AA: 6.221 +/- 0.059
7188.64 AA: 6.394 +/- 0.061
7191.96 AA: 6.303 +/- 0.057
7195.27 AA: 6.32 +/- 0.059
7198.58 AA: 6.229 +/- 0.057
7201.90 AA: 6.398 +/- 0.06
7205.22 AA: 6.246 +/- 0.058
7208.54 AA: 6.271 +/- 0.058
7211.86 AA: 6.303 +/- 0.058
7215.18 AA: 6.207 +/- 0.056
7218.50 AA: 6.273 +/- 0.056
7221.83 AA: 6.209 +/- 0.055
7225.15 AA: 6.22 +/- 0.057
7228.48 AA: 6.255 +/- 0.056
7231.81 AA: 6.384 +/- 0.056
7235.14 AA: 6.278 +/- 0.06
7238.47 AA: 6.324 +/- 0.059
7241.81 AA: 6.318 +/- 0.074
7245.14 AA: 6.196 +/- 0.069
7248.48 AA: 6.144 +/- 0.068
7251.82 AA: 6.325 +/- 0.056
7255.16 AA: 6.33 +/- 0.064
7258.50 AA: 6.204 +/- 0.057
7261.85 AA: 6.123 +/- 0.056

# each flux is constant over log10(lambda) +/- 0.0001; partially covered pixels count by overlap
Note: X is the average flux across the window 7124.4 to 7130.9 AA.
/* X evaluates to 6.42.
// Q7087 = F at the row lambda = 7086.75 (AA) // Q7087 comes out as 6.508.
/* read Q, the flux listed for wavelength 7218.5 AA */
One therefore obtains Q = 6.273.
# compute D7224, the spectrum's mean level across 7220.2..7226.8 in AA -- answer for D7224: 6.22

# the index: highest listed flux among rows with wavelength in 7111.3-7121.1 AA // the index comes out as 6.499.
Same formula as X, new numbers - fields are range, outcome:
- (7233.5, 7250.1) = 6.25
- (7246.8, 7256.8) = 6.26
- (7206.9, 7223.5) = 6.26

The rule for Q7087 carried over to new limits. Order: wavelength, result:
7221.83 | 6.209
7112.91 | 6.451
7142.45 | 6.349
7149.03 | 6.312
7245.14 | 6.196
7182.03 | 6.344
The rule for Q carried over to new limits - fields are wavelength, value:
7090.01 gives 6.458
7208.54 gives 6.271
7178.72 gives 6.285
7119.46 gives 6.365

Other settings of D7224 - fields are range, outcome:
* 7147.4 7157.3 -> 6.32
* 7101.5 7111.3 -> 6.52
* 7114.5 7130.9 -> 6.44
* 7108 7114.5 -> 6.48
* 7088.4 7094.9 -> 6.47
